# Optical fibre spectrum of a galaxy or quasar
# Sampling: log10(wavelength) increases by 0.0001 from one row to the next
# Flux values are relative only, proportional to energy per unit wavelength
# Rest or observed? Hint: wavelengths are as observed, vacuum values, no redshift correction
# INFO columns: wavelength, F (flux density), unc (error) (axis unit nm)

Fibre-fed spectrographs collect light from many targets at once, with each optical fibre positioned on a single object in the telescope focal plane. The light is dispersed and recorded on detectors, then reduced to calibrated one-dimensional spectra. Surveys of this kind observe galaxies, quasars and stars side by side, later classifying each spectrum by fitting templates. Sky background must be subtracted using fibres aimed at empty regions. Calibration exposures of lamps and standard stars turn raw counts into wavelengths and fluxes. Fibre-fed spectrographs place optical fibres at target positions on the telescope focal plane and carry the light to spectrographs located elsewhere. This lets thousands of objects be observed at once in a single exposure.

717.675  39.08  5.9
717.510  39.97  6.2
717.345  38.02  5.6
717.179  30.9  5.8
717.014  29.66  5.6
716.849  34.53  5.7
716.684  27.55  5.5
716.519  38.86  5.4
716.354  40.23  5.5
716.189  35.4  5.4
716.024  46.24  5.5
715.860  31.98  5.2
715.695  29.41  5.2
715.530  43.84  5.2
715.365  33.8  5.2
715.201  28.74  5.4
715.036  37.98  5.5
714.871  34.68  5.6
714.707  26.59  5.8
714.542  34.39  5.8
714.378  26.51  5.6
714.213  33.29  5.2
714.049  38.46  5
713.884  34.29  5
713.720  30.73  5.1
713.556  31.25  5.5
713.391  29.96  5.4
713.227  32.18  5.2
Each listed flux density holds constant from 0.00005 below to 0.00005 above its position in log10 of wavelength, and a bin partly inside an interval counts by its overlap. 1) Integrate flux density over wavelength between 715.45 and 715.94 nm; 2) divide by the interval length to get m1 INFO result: 35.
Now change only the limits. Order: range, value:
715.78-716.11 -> 39.2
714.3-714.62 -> 30.5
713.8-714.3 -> 35.2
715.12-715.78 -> 34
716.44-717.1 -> 32.6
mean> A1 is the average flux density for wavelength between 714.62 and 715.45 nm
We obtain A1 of 32.4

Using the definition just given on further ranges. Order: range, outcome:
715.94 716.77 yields 37.7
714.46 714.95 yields 31.9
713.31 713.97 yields 31.6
